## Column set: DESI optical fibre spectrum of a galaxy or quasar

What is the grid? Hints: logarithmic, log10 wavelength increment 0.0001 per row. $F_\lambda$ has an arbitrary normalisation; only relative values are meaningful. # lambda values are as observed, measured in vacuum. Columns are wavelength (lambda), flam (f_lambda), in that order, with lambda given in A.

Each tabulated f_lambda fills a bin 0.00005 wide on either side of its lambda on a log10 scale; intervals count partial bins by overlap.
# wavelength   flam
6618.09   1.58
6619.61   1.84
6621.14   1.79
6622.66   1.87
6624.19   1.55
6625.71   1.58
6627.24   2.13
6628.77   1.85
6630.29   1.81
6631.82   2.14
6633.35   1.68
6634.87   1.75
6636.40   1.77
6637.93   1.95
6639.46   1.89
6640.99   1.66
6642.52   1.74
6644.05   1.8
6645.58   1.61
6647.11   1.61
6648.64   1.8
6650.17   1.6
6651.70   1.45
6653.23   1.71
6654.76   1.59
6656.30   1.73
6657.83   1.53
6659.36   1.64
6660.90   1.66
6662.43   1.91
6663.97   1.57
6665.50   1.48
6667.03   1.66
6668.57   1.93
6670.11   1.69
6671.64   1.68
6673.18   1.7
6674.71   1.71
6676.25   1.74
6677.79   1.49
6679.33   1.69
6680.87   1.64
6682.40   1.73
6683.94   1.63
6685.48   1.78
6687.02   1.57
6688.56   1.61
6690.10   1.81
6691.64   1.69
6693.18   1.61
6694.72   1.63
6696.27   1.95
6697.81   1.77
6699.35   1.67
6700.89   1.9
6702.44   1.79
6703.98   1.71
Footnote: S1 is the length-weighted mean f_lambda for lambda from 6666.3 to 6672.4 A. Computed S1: 1.74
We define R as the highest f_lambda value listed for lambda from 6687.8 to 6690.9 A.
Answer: 1.81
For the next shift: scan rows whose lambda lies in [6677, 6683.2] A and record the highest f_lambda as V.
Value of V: 1.73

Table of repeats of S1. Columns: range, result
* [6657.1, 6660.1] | 1.59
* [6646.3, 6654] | 1.64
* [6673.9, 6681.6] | 1.65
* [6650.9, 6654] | 1.58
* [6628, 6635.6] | 1.85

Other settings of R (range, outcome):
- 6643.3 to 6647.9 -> 1.8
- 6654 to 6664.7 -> 1.91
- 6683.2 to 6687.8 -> 1.78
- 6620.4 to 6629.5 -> 2.13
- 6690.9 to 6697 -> 1.95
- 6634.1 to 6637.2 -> 1.77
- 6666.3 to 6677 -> 1.93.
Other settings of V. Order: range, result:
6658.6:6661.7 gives 1.66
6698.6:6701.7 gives 1.9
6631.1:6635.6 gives 2.14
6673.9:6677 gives 1.74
